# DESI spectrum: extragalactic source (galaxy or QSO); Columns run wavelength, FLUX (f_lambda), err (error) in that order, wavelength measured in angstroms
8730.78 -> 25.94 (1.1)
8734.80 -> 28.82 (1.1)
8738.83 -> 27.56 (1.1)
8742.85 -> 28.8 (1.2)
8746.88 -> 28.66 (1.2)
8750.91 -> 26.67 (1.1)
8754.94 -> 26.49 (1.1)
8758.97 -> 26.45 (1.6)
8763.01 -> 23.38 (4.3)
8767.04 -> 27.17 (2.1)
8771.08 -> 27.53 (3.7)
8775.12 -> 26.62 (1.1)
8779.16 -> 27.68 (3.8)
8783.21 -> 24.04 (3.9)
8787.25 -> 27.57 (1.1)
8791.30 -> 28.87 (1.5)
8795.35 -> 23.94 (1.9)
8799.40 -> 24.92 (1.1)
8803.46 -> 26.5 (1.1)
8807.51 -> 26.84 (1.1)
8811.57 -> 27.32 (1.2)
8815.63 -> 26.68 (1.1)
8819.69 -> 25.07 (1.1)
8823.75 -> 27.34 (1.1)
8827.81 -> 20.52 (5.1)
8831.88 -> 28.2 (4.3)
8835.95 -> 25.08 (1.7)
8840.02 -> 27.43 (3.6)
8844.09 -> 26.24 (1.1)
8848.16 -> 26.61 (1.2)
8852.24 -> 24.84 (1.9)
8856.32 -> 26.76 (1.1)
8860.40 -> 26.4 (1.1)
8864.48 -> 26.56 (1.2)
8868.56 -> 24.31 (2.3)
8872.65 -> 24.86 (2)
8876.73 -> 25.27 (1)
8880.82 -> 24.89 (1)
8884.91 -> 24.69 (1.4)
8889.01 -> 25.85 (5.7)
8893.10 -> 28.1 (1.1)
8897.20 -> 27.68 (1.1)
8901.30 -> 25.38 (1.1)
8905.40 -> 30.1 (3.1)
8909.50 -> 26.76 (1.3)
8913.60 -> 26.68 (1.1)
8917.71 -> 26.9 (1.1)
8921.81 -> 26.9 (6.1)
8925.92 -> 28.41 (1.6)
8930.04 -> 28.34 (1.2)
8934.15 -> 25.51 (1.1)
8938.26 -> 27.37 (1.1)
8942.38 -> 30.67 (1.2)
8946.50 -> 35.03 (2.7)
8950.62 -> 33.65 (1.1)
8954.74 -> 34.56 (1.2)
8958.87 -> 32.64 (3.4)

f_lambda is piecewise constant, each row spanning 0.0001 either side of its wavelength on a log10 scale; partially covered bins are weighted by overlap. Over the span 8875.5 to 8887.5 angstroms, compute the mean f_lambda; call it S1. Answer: 25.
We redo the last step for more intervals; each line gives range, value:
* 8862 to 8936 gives 26.5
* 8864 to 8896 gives 25.6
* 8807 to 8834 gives 25.9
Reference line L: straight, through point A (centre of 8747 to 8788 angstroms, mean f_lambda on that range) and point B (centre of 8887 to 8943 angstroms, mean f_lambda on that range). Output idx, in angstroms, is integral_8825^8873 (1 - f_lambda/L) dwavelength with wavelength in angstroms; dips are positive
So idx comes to 2.2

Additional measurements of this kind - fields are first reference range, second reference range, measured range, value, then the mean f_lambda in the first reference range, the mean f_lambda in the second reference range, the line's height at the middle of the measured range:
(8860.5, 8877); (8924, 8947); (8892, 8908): -0.5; 25.4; 28.8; 27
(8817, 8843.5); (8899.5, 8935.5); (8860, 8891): 1.4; 25.7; 27.3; 26.5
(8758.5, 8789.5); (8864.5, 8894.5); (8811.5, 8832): 0.3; 26.3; 25.4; 25.9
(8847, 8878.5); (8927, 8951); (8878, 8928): 1.8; 25.7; 29.8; 27.8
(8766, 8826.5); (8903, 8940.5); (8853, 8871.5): 0.8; 26.5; 27.4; 27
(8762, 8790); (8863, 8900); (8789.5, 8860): 0.2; 26.5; 25.8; 26.1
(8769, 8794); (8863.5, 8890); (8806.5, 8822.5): -0.1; 27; 25.1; 26.3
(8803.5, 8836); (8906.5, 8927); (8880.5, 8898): 0.4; 26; 27.2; 26.9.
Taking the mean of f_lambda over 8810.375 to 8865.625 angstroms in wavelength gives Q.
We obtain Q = 26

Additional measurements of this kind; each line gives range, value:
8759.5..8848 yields 26.2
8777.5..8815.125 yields 26.4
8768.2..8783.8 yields 26.7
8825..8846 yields 25.6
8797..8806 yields 25.7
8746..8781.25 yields 26.7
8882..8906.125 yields 26.7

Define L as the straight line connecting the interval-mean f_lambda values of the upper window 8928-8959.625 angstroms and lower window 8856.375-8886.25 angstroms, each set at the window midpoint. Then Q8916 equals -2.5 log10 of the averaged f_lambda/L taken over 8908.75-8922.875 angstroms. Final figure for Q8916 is 0.08 mag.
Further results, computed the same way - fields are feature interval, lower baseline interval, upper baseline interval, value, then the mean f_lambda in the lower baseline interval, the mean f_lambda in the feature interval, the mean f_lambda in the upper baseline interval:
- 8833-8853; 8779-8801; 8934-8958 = 0.07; 26.1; 26.2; 31.7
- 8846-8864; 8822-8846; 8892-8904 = 0.00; 25.8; 26.2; 27.1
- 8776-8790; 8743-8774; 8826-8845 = -0.01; 26.8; 26.6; 25.5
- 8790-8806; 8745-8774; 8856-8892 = 0.01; 26.6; 26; 25.5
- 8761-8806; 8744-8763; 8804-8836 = 0.01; 26.7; 26.2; 26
